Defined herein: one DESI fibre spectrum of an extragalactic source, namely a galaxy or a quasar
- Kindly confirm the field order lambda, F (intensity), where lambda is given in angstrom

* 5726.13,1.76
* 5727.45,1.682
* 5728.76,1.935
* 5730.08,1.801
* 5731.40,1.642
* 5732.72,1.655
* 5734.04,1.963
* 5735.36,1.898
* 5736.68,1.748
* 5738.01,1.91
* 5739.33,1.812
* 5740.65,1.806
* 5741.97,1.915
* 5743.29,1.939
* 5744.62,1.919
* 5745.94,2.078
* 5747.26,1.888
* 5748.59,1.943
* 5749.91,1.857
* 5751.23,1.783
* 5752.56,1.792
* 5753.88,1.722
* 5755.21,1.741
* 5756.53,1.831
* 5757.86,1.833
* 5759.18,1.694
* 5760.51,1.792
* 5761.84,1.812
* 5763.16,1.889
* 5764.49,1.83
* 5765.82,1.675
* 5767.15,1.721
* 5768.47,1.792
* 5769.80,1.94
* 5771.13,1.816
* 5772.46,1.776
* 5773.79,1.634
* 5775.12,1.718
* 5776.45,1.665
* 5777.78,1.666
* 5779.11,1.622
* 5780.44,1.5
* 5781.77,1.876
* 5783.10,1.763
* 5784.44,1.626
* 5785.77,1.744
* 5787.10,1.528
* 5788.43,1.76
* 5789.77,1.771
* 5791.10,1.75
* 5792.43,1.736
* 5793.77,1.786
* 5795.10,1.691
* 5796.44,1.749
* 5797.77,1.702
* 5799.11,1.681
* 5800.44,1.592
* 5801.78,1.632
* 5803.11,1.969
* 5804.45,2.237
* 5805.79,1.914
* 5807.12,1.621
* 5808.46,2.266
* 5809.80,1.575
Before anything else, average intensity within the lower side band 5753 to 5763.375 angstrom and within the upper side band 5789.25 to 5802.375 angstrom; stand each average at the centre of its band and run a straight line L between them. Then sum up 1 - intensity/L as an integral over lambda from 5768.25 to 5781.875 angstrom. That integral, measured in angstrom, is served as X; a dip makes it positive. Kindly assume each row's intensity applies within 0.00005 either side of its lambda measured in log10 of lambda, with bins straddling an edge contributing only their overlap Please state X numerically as 0.25 angstrom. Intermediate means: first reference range 1.79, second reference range 1.71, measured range 1.72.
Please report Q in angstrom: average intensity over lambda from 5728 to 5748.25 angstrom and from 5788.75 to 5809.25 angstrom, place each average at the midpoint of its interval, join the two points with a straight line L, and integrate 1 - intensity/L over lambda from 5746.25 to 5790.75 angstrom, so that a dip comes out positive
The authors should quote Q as 1.8 angstrom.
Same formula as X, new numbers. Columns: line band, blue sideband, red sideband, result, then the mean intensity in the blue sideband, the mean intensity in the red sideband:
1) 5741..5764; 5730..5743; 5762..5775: -0.59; 1.82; 1.78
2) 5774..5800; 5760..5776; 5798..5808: 1.42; 1.78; 1.81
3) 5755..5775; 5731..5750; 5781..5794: 0.13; 1.87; 1.73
